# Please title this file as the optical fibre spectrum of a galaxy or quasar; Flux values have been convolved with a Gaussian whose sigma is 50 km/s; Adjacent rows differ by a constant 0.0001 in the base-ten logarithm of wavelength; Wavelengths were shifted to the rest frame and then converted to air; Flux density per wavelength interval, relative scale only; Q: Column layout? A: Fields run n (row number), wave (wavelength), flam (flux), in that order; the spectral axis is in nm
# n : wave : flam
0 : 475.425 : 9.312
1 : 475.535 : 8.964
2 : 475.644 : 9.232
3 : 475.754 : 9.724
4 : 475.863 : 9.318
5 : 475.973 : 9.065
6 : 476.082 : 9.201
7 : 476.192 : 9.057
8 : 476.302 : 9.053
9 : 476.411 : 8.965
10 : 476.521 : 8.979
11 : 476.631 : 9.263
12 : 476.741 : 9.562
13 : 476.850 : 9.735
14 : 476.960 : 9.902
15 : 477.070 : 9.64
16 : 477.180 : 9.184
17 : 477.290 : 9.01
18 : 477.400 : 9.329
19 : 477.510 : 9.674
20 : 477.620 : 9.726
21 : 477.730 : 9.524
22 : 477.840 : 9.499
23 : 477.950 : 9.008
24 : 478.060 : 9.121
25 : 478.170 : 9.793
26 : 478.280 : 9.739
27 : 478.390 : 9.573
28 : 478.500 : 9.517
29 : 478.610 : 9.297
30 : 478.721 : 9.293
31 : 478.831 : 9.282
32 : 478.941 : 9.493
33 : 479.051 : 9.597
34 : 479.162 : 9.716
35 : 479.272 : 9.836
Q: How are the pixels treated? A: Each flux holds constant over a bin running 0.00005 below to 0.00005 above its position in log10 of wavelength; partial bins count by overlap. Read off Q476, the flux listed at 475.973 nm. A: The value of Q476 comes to 9.065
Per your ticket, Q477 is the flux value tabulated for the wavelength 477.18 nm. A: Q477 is 9.184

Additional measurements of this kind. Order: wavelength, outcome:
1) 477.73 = 9.524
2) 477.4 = 9.329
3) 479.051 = 9.597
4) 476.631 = 9.263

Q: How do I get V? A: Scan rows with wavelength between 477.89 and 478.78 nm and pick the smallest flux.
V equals 9.008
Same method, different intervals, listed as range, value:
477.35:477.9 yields 9.329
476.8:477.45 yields 9.01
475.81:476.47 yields 8.965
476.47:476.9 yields 8.979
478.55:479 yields 9.282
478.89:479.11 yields 9.493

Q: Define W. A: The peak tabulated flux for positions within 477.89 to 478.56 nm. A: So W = 9.793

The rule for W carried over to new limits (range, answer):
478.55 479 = 9.493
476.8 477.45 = 9.902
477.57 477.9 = 9.726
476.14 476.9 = 9.735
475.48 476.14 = 9.724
